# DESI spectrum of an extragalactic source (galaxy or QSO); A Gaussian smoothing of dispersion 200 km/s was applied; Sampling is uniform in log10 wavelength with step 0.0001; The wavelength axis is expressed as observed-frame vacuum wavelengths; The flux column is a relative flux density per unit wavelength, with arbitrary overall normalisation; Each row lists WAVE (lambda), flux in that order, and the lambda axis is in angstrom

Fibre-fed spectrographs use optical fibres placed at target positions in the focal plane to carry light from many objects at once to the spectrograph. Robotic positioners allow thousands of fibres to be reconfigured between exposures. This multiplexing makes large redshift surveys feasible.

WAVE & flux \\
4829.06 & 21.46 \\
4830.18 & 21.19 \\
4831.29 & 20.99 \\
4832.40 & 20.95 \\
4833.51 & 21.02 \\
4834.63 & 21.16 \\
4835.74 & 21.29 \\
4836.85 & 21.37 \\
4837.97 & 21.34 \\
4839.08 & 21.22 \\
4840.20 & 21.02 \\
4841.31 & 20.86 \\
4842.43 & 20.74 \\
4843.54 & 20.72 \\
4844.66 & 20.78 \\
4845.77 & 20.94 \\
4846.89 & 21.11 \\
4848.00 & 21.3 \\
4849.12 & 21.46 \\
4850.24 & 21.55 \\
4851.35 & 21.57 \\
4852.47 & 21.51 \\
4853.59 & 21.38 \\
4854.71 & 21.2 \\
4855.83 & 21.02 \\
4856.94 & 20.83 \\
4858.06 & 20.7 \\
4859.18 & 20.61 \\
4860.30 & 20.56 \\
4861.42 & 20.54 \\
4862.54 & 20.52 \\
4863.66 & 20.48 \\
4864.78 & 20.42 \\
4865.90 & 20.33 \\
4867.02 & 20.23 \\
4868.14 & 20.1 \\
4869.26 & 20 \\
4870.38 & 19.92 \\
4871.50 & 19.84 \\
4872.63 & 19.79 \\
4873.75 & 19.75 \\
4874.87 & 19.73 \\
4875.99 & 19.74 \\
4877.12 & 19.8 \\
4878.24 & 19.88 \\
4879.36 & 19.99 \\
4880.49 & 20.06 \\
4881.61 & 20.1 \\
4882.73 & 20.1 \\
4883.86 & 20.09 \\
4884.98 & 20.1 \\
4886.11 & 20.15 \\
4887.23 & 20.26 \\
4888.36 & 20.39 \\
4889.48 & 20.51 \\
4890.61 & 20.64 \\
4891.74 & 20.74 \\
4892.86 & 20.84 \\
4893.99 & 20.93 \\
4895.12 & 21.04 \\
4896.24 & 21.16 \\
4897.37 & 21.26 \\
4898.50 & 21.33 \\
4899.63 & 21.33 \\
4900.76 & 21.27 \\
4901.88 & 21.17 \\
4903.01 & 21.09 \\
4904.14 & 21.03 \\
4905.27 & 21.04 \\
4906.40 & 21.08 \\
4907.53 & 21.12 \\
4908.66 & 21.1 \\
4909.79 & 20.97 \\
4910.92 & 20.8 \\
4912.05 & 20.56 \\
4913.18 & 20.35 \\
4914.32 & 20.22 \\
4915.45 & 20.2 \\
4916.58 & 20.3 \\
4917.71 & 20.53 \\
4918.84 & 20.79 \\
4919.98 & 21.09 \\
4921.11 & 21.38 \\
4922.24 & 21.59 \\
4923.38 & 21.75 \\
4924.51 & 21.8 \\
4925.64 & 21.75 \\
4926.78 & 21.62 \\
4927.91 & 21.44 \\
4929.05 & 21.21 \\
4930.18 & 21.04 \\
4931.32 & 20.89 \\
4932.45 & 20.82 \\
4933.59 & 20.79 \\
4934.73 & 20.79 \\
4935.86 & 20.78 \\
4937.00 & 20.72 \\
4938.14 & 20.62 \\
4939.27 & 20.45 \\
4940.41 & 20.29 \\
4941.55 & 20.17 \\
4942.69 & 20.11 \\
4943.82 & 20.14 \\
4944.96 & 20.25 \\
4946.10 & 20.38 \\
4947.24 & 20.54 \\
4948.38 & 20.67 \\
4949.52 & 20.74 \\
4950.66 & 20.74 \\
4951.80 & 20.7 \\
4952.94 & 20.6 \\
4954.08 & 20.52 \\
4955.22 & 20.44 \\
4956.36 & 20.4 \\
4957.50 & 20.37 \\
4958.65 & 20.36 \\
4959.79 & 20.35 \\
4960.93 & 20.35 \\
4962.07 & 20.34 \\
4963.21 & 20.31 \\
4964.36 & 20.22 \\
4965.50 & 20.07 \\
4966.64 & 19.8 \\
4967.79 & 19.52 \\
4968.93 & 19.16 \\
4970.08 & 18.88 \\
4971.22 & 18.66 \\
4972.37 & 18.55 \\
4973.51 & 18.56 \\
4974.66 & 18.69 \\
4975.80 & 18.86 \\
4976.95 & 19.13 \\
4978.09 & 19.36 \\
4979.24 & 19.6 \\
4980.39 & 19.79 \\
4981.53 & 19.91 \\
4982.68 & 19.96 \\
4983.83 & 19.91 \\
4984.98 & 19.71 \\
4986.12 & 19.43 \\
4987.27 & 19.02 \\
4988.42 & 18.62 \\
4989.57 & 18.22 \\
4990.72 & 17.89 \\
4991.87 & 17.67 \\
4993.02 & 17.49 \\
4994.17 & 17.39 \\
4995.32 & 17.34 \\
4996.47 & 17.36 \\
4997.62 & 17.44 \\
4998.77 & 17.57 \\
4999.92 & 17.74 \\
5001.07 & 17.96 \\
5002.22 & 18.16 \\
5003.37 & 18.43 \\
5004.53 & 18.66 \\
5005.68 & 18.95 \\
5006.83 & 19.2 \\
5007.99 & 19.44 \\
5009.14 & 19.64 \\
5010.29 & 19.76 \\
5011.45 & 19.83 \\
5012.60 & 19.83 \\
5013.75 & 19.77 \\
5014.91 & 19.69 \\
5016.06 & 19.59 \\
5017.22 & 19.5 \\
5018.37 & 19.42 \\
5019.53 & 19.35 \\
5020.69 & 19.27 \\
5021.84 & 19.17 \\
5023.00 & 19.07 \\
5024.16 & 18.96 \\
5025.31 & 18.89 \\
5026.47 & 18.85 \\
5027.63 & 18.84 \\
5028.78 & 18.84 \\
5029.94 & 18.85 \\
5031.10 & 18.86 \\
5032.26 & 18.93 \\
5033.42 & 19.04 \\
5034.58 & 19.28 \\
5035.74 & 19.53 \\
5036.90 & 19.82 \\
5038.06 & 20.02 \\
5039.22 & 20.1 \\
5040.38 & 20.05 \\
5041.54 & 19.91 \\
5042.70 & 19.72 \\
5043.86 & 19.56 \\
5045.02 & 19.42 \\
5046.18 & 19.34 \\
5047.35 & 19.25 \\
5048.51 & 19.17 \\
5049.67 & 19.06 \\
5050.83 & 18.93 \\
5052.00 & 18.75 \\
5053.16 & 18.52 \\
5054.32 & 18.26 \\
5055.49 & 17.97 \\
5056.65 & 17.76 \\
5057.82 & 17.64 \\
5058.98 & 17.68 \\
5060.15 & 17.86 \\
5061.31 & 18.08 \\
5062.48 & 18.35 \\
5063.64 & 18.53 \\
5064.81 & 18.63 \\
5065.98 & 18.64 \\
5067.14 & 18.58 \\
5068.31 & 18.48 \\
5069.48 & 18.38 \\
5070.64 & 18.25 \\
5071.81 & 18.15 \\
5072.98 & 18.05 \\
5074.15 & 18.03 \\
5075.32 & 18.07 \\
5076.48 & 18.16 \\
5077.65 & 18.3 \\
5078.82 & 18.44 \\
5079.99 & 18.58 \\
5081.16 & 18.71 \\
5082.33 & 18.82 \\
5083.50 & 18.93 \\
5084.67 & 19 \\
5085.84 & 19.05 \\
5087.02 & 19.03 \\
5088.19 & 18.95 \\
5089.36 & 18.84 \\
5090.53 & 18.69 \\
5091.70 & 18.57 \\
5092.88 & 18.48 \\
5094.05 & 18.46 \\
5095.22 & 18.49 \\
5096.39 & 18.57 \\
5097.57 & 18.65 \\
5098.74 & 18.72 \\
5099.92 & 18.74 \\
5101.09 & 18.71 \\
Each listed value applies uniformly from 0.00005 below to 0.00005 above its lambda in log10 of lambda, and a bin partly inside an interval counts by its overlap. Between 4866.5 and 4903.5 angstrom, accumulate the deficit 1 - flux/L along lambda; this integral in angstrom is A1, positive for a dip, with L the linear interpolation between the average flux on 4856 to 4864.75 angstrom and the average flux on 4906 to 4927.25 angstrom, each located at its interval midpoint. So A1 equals 0.7 angstrom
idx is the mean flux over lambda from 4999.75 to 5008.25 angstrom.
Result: 18.6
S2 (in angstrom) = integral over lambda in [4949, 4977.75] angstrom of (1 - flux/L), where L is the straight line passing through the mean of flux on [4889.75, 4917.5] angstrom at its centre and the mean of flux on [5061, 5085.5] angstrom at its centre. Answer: 0.3 angstrom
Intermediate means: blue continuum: 20.9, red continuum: 18.4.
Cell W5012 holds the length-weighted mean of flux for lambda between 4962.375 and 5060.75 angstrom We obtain 19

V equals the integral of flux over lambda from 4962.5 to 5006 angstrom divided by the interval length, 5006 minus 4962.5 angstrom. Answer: 18.8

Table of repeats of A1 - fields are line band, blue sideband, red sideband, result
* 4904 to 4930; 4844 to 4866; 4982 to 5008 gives -1.6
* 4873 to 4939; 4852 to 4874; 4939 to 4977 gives -1.6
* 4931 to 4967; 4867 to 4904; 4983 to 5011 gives -2.1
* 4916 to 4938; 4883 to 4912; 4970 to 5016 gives -1.0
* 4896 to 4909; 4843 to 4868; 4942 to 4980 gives -0.5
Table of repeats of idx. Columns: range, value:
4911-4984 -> 20.3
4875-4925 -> 20.7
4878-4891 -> 20.2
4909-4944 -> 20.8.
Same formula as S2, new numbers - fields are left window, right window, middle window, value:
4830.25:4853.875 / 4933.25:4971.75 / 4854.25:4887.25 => 1.1 angstrom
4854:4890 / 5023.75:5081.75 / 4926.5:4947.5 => -1.0 angstrom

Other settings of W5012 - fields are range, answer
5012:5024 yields 19.4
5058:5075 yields 18.2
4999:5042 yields 19.2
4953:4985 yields 19.7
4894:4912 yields 21.1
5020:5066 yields 18.9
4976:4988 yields 19.5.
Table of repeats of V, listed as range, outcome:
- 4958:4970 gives 20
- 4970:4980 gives 18.9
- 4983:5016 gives 18.7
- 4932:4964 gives 20.5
